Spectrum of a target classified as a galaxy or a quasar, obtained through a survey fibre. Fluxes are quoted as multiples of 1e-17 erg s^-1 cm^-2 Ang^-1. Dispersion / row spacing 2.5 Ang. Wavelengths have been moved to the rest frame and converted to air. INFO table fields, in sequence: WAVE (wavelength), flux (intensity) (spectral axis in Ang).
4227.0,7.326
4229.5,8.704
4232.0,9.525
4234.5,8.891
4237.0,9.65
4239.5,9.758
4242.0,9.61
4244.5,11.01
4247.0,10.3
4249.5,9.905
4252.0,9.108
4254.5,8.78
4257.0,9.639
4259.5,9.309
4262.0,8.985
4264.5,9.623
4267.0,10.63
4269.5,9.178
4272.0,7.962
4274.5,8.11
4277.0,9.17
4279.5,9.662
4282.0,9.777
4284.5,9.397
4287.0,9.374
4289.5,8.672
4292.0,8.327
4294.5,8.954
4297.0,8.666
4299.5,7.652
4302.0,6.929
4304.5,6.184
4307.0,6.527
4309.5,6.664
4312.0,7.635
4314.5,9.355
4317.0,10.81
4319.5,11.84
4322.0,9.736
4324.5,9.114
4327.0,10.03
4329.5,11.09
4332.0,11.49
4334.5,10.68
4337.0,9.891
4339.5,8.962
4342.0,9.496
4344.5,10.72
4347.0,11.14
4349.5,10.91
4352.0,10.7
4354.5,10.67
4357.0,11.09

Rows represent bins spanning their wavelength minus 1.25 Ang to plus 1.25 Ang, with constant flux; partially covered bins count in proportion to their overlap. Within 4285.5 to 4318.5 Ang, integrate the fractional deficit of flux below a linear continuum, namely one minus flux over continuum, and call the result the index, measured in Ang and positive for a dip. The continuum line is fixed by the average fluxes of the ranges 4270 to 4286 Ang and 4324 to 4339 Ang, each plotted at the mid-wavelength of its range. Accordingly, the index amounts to 4.98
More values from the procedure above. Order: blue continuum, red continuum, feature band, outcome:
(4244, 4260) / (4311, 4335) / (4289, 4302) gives 2.2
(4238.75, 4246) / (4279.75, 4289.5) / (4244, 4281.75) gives 1.5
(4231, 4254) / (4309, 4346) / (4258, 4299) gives 3.0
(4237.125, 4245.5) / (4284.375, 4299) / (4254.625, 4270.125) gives 0.0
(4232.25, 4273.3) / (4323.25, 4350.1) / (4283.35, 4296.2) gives 1.2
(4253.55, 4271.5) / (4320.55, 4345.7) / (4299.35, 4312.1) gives 3.9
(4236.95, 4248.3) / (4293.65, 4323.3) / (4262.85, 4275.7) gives 0.4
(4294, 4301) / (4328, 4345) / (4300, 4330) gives 1.7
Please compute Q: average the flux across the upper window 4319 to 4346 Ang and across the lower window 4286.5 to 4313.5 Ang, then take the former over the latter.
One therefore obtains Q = 1.32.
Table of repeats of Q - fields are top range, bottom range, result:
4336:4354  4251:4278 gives 1.13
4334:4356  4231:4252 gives 1.06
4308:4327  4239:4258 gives 0.95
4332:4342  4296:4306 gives 1.37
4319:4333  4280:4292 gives 1.13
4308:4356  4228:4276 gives 1.07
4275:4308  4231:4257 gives 0.87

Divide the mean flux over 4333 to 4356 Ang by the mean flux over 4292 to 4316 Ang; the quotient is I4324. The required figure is 1.3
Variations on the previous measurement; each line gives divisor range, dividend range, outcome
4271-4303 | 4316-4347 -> 1.19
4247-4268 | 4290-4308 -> 0.80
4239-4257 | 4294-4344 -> 0.93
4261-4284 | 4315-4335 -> 1.14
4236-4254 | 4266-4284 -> 0.93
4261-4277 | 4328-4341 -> 1.14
